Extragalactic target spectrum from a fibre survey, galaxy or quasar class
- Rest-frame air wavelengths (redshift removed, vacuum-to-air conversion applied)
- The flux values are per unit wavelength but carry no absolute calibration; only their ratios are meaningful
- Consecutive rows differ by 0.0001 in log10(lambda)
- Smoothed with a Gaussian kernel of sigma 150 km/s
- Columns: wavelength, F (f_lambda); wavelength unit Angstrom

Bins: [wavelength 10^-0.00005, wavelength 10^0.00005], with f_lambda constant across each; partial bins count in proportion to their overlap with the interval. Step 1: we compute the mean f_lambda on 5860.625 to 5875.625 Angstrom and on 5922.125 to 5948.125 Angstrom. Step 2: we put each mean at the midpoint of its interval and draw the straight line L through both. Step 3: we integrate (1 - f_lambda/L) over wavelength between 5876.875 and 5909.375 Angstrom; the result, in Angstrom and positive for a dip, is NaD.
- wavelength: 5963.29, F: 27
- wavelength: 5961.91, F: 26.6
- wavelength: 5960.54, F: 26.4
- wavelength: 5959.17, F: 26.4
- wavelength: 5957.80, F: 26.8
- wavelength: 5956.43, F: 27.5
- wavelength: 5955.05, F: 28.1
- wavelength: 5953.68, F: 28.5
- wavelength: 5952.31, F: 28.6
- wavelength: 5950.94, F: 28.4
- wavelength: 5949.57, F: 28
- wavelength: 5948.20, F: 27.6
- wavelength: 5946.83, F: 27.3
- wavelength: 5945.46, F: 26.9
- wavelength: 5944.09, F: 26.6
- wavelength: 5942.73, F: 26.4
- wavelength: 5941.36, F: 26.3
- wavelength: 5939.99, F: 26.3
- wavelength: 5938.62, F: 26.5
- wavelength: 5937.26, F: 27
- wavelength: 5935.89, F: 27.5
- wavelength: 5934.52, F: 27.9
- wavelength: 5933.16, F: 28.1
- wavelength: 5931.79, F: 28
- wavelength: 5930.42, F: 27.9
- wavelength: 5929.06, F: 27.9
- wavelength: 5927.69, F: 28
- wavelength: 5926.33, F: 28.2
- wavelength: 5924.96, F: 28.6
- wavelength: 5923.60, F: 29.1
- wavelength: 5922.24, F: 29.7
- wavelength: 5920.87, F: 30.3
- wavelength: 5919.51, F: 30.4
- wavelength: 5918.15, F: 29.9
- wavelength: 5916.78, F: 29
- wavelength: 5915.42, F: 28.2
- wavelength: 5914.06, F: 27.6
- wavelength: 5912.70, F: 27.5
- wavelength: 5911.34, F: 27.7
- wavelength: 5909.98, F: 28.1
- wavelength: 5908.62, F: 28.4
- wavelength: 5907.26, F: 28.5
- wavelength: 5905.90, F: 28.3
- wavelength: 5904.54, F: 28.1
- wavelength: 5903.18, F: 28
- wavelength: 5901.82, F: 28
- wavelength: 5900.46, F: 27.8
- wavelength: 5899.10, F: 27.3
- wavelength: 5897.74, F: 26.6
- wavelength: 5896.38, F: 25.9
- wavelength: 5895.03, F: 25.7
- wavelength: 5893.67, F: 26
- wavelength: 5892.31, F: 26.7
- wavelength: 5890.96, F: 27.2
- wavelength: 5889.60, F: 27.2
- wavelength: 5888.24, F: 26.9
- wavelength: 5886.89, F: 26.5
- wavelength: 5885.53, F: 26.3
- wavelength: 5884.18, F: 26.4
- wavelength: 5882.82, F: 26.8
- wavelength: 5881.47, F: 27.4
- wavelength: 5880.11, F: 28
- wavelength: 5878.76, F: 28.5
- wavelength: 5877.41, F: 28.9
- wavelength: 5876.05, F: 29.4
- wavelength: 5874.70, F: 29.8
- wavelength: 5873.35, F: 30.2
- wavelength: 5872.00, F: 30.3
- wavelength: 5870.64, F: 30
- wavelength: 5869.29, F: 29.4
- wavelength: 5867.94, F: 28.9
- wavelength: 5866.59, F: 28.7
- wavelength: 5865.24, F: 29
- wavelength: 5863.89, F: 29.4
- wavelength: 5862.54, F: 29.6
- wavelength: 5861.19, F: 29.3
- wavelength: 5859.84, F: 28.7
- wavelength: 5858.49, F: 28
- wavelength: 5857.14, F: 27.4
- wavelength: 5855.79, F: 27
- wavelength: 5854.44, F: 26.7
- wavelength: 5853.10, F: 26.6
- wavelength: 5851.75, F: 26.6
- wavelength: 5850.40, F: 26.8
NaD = 1.7 Angstrom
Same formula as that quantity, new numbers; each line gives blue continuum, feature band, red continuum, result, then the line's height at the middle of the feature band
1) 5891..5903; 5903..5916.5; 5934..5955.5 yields -0.55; 27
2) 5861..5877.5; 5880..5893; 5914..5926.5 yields 1.10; 29.4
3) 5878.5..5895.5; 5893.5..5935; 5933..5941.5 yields -1.74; 27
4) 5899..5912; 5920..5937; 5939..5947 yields -0.79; 27.2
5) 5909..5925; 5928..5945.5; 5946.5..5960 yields 0.64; 28.2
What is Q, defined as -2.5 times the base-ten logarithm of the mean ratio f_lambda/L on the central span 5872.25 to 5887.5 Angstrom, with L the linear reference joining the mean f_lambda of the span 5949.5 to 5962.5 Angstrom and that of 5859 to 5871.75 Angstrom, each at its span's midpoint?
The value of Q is 0.033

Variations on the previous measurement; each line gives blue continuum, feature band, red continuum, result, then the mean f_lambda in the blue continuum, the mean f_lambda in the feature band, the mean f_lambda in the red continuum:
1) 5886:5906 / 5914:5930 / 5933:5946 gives -0.08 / 27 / 28.9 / 26.9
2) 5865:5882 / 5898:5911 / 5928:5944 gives 0.01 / 29.1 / 28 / 27.2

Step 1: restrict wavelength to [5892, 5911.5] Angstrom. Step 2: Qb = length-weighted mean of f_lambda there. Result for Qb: 27.4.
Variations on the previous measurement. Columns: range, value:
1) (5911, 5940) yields 28.3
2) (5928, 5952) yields 27.4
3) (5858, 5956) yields 28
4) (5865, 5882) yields 29.1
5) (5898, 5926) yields 28.5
